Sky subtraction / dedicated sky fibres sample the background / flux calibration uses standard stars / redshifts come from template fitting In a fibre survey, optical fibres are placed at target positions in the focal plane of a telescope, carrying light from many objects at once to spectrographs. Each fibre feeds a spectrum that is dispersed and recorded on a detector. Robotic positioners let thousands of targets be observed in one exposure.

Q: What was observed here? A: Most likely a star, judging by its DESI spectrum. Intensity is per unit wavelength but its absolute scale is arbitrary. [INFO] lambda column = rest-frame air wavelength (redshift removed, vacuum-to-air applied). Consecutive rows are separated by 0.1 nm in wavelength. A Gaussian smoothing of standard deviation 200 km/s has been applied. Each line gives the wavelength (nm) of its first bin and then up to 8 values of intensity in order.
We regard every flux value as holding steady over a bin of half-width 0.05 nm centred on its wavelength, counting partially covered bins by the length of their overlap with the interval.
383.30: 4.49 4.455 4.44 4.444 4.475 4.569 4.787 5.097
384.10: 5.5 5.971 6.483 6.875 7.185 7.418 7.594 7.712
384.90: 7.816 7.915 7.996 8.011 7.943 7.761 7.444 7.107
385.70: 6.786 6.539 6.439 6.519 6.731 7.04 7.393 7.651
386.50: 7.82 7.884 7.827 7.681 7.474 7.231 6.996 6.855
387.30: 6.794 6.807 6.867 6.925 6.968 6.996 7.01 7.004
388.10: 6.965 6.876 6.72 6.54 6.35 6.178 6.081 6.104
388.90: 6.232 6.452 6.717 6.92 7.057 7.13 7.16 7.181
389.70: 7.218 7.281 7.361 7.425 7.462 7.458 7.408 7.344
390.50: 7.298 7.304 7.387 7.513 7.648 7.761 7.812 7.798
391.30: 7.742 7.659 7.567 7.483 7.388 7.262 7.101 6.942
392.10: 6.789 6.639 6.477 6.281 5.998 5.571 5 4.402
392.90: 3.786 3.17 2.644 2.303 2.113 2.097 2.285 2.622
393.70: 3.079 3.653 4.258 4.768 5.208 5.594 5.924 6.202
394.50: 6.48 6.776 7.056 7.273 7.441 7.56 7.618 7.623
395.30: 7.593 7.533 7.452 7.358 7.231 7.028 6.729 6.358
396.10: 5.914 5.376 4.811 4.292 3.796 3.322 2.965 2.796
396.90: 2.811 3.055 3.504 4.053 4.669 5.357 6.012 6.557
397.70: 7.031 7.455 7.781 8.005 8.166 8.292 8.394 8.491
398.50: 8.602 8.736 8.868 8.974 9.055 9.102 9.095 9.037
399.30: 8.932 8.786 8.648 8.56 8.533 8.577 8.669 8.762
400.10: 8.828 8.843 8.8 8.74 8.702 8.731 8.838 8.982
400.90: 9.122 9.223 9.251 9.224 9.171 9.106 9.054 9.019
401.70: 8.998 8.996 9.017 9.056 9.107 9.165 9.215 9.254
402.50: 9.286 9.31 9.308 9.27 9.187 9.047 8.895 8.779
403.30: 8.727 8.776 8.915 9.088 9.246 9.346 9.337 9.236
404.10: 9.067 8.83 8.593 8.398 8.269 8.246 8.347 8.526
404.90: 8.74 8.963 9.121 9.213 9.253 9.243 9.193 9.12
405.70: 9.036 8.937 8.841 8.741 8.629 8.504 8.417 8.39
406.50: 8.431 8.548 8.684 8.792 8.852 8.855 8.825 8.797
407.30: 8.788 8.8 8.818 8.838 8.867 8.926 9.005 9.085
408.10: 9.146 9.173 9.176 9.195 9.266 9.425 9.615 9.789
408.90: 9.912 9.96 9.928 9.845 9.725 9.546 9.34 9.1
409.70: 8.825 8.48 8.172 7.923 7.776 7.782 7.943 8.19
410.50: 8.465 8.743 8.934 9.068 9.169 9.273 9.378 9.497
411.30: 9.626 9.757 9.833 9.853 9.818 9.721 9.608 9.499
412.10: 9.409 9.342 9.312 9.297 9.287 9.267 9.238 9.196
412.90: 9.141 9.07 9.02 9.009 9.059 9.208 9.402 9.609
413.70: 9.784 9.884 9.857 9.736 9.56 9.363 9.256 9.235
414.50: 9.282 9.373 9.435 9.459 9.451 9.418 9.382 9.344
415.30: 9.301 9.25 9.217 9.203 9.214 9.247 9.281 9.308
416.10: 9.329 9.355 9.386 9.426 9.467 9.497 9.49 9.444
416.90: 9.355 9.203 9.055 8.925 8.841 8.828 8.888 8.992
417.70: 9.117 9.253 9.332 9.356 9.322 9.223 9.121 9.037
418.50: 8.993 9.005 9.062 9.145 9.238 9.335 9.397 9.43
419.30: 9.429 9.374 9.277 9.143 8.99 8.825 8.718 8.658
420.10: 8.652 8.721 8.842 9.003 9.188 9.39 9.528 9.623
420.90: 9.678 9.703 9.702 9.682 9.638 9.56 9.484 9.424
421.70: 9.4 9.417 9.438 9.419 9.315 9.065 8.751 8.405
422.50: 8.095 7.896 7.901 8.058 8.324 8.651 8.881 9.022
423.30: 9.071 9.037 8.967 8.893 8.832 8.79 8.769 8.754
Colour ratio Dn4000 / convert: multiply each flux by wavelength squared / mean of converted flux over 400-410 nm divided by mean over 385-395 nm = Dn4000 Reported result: 1.49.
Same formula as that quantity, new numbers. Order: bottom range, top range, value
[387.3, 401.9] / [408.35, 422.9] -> 1.49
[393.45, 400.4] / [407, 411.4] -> 1.44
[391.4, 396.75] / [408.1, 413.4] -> 1.78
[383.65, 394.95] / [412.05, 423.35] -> 1.63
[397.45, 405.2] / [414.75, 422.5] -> 1.15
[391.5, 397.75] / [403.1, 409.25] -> 1.76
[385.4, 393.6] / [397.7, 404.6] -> 1.43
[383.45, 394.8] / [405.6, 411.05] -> 1.53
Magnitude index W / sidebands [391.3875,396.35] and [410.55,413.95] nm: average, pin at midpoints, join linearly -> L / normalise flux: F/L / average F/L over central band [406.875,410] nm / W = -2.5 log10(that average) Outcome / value -0.06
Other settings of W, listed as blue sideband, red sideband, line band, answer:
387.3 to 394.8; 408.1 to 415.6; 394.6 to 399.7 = 0.05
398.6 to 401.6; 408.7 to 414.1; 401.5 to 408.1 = 0.02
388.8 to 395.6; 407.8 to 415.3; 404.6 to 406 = -0.08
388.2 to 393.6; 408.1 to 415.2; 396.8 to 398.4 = 0.20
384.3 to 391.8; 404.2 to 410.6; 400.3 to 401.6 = -0.09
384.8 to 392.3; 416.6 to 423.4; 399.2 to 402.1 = -0.13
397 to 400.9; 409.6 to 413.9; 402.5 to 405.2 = -0.06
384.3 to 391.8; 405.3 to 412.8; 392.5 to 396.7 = 0.42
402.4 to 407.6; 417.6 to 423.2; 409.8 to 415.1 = -0.03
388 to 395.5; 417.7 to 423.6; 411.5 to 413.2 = -0.13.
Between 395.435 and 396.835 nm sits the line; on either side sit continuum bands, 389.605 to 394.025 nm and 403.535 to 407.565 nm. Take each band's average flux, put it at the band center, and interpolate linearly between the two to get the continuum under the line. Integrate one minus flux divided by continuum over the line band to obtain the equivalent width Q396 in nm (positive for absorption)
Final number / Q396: 0.289 nm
